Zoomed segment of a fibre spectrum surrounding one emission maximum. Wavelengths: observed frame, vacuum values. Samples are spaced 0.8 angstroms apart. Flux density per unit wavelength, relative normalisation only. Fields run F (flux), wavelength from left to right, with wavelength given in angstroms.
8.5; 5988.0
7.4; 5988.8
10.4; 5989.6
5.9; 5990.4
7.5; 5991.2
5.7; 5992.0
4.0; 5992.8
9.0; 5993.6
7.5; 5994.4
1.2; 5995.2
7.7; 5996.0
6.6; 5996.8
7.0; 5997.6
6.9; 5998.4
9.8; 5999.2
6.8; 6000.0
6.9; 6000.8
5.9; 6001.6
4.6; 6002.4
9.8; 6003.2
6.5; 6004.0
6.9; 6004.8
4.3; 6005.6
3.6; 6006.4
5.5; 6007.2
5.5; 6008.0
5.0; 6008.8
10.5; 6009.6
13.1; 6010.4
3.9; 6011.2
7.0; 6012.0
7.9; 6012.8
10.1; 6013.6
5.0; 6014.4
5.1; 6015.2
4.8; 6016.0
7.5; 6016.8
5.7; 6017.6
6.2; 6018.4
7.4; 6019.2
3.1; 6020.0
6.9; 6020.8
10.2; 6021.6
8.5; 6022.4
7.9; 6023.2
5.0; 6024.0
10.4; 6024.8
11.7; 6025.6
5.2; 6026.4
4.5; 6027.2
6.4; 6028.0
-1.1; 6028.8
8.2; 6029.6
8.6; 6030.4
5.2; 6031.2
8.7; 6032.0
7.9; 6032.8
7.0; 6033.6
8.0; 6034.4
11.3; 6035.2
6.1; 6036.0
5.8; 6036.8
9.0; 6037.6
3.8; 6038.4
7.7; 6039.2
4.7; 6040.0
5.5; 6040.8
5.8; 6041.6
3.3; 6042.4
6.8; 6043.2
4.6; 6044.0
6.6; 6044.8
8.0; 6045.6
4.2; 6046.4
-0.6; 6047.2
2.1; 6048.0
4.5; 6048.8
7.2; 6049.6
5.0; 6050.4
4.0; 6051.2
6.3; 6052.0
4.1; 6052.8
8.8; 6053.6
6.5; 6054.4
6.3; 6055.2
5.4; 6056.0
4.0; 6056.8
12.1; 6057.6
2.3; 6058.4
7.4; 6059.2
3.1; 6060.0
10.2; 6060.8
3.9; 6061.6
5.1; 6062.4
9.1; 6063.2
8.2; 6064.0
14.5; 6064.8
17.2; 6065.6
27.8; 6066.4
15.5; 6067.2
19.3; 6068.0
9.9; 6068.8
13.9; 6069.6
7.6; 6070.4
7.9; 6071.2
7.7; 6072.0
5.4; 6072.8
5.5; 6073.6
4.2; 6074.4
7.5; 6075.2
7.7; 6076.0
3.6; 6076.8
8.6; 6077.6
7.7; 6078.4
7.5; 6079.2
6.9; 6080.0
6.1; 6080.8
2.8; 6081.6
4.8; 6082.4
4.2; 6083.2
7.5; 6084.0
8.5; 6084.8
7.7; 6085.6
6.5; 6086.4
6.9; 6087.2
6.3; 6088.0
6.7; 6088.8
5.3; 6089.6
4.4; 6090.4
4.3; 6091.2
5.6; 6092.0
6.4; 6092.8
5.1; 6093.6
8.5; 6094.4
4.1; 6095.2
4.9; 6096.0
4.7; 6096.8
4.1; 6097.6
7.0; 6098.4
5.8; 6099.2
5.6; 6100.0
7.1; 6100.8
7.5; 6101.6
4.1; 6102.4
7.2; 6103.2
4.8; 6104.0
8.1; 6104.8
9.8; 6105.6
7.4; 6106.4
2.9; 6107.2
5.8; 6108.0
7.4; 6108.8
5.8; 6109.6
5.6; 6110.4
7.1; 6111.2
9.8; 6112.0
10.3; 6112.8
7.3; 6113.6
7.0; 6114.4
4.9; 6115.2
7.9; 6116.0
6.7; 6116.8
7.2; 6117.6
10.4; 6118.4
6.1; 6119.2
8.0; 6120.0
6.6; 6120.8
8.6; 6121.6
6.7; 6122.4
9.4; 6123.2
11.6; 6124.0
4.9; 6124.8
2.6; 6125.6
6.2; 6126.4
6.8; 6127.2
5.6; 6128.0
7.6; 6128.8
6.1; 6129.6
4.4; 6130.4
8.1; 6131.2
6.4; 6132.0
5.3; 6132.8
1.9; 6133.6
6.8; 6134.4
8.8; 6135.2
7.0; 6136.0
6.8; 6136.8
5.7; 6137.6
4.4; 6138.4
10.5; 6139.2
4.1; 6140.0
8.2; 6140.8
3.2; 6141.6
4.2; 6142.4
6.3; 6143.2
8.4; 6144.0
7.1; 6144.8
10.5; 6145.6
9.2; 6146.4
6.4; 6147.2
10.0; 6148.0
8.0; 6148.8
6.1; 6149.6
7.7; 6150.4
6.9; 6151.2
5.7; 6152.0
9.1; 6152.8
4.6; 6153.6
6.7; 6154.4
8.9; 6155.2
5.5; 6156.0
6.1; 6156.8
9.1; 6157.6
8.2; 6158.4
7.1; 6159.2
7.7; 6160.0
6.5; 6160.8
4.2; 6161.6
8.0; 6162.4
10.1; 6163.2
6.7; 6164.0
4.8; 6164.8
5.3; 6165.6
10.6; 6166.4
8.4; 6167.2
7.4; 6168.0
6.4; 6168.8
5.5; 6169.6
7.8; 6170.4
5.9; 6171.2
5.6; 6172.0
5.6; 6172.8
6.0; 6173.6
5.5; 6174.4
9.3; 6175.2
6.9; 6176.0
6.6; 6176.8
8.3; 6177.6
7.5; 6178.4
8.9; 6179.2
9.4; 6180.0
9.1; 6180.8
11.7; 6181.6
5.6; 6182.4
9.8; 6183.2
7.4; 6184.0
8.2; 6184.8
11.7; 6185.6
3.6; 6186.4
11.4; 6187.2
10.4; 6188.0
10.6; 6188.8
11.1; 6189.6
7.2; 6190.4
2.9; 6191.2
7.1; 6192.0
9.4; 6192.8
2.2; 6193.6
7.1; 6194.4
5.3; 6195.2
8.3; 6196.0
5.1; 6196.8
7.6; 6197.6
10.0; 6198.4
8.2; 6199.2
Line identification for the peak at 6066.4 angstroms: H-beta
